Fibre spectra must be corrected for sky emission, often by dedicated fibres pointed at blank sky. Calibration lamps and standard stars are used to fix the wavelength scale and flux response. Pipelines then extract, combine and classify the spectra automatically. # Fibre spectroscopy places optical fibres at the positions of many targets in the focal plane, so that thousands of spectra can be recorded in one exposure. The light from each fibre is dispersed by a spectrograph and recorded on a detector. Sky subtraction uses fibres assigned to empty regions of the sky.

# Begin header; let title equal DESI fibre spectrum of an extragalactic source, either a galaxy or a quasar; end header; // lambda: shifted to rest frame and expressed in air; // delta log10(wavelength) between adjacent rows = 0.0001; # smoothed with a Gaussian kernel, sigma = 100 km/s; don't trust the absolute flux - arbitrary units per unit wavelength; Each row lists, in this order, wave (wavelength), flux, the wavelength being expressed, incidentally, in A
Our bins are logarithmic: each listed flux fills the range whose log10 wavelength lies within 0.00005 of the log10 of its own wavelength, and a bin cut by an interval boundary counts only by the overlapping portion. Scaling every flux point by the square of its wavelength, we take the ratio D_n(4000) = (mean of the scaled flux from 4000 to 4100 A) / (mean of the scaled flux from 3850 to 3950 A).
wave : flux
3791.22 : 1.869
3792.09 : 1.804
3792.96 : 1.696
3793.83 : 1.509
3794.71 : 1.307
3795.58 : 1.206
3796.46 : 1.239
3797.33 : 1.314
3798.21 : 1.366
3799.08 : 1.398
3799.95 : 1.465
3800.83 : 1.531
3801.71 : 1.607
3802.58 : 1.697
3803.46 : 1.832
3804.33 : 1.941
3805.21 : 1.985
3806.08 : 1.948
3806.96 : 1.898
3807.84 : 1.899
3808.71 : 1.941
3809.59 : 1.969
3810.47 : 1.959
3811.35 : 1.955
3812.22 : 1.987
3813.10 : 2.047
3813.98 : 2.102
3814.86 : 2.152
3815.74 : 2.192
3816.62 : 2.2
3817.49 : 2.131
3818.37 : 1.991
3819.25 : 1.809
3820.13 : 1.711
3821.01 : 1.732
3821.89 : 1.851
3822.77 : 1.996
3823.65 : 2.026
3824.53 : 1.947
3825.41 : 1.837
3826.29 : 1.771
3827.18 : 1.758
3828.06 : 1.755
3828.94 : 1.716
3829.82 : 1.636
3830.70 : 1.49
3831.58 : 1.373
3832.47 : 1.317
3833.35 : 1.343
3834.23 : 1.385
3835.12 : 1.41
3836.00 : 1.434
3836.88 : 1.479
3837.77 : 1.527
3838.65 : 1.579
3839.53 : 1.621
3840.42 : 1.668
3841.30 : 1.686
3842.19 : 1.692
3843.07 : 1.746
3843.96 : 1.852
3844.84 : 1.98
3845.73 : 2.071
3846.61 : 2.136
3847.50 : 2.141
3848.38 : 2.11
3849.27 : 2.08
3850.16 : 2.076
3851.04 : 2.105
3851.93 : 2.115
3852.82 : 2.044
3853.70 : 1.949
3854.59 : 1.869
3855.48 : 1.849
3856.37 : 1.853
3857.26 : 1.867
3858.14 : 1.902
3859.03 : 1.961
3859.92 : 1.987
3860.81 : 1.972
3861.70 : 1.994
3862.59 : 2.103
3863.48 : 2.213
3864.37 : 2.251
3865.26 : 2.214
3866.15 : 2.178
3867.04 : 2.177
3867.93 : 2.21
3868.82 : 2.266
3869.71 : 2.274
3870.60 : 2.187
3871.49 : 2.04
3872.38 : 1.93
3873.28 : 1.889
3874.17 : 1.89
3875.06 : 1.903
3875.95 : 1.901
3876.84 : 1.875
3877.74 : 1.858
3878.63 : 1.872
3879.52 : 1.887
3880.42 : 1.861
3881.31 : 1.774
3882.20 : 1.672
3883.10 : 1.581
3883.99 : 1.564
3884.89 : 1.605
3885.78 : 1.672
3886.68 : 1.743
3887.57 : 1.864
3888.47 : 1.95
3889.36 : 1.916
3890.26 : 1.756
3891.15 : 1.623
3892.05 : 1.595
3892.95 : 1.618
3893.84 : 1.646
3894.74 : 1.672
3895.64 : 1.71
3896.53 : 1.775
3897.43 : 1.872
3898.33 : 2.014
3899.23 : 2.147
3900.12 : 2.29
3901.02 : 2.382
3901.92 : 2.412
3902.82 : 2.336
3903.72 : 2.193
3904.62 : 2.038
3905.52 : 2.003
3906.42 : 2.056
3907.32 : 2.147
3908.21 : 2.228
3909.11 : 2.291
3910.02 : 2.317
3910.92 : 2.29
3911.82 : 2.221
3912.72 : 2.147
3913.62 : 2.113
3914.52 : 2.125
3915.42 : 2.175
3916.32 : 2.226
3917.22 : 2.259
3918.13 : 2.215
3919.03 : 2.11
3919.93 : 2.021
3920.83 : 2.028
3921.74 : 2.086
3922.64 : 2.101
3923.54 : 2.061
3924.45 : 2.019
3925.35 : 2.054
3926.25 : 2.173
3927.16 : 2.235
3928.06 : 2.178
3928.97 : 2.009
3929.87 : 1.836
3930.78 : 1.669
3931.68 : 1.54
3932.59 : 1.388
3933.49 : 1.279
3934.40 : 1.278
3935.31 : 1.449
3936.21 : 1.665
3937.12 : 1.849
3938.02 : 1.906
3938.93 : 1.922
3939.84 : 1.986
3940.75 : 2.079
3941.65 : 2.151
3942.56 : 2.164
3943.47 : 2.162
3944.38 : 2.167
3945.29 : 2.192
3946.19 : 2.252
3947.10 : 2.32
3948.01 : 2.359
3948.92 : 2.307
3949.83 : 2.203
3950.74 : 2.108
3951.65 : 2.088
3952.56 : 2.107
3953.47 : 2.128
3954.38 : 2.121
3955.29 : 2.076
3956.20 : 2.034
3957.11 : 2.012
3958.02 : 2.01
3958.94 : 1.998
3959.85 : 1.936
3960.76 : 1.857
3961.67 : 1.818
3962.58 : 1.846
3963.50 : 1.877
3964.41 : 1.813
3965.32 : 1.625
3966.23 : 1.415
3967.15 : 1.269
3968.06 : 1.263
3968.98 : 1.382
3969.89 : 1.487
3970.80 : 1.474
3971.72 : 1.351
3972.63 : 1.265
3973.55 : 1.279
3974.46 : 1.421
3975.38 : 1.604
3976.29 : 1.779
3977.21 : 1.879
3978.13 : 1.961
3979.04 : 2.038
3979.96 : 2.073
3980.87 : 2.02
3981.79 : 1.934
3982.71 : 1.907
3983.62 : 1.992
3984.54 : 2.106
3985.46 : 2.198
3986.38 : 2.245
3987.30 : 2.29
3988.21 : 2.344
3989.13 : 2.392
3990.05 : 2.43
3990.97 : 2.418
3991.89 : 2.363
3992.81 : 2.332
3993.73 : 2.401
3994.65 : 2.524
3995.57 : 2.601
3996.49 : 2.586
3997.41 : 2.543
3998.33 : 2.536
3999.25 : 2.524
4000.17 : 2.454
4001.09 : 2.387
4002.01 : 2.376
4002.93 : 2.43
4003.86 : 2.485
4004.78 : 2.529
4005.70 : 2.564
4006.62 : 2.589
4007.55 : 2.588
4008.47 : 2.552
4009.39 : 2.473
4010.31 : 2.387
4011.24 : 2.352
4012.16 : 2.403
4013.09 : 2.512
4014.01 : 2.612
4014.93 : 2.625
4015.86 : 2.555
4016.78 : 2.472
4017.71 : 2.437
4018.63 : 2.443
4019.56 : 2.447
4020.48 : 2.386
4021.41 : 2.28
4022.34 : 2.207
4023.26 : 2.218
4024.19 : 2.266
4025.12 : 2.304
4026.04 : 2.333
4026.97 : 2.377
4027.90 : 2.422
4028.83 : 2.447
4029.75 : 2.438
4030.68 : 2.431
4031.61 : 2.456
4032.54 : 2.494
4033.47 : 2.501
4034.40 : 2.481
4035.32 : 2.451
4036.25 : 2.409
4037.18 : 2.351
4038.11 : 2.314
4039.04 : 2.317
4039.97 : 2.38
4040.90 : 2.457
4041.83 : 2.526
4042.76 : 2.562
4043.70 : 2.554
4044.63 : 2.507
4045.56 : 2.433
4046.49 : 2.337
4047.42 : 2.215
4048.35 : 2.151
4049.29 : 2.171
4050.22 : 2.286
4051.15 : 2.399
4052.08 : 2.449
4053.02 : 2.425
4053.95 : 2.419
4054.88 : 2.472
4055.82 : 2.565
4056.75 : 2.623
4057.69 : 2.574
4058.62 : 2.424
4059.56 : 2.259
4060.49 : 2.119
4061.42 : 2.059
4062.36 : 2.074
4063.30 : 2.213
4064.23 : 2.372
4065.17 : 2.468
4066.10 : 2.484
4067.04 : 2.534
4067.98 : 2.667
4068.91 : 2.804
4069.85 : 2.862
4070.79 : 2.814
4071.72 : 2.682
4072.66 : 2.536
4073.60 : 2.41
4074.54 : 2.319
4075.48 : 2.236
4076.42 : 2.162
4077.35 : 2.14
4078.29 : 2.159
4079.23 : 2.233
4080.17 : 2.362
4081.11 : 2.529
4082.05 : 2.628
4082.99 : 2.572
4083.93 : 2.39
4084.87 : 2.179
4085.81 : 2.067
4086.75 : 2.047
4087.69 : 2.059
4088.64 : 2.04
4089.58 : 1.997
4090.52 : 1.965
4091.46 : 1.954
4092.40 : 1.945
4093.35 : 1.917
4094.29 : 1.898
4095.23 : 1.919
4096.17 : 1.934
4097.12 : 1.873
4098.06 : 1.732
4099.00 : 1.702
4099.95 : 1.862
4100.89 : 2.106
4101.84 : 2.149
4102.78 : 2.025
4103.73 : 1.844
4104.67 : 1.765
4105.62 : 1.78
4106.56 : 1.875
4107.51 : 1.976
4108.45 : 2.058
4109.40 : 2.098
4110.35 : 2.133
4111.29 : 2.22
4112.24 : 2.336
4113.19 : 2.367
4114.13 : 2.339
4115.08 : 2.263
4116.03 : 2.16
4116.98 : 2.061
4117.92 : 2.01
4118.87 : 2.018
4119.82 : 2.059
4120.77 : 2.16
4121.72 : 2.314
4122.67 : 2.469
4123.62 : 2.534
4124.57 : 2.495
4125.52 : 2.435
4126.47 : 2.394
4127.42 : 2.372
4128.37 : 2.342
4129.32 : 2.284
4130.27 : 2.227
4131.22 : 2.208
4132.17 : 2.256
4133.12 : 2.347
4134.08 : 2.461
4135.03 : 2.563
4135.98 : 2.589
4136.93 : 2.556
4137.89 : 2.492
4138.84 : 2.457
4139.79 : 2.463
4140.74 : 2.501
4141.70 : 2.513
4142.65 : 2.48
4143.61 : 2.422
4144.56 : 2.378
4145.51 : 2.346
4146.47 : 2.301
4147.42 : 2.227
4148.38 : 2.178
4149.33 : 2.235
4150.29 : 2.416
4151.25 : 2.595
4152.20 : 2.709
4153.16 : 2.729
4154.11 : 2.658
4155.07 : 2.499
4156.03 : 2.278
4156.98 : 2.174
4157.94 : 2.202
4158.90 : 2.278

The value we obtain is 1.27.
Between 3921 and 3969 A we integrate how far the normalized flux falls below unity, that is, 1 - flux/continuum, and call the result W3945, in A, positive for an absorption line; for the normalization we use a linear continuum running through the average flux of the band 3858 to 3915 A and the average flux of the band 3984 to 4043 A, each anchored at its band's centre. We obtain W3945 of 5.7 A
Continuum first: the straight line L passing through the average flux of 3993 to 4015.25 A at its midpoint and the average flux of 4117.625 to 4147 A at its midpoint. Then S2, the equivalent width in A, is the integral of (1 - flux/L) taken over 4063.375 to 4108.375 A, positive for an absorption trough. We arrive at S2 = 4.3 A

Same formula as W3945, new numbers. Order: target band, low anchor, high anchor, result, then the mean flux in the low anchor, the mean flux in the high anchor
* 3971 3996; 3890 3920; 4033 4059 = 2.52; 2.06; 2.42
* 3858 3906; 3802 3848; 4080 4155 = -1.37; 1.81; 2.23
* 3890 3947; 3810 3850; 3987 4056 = 2.54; 1.81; 2.43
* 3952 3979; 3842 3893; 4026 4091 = 5.37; 1.94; 2.38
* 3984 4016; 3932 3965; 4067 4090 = -4.78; 1.97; 2.37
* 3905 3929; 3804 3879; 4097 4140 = -1.95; 1.9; 2.2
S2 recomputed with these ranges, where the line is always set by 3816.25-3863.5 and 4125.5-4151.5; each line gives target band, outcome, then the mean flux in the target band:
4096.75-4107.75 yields 2.1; 1.89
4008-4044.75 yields -4.2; 2.43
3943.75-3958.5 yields -0.9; 2.15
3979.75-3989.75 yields -0.2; 2.14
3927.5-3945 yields 1.6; 1.83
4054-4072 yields -1.8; 2.47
